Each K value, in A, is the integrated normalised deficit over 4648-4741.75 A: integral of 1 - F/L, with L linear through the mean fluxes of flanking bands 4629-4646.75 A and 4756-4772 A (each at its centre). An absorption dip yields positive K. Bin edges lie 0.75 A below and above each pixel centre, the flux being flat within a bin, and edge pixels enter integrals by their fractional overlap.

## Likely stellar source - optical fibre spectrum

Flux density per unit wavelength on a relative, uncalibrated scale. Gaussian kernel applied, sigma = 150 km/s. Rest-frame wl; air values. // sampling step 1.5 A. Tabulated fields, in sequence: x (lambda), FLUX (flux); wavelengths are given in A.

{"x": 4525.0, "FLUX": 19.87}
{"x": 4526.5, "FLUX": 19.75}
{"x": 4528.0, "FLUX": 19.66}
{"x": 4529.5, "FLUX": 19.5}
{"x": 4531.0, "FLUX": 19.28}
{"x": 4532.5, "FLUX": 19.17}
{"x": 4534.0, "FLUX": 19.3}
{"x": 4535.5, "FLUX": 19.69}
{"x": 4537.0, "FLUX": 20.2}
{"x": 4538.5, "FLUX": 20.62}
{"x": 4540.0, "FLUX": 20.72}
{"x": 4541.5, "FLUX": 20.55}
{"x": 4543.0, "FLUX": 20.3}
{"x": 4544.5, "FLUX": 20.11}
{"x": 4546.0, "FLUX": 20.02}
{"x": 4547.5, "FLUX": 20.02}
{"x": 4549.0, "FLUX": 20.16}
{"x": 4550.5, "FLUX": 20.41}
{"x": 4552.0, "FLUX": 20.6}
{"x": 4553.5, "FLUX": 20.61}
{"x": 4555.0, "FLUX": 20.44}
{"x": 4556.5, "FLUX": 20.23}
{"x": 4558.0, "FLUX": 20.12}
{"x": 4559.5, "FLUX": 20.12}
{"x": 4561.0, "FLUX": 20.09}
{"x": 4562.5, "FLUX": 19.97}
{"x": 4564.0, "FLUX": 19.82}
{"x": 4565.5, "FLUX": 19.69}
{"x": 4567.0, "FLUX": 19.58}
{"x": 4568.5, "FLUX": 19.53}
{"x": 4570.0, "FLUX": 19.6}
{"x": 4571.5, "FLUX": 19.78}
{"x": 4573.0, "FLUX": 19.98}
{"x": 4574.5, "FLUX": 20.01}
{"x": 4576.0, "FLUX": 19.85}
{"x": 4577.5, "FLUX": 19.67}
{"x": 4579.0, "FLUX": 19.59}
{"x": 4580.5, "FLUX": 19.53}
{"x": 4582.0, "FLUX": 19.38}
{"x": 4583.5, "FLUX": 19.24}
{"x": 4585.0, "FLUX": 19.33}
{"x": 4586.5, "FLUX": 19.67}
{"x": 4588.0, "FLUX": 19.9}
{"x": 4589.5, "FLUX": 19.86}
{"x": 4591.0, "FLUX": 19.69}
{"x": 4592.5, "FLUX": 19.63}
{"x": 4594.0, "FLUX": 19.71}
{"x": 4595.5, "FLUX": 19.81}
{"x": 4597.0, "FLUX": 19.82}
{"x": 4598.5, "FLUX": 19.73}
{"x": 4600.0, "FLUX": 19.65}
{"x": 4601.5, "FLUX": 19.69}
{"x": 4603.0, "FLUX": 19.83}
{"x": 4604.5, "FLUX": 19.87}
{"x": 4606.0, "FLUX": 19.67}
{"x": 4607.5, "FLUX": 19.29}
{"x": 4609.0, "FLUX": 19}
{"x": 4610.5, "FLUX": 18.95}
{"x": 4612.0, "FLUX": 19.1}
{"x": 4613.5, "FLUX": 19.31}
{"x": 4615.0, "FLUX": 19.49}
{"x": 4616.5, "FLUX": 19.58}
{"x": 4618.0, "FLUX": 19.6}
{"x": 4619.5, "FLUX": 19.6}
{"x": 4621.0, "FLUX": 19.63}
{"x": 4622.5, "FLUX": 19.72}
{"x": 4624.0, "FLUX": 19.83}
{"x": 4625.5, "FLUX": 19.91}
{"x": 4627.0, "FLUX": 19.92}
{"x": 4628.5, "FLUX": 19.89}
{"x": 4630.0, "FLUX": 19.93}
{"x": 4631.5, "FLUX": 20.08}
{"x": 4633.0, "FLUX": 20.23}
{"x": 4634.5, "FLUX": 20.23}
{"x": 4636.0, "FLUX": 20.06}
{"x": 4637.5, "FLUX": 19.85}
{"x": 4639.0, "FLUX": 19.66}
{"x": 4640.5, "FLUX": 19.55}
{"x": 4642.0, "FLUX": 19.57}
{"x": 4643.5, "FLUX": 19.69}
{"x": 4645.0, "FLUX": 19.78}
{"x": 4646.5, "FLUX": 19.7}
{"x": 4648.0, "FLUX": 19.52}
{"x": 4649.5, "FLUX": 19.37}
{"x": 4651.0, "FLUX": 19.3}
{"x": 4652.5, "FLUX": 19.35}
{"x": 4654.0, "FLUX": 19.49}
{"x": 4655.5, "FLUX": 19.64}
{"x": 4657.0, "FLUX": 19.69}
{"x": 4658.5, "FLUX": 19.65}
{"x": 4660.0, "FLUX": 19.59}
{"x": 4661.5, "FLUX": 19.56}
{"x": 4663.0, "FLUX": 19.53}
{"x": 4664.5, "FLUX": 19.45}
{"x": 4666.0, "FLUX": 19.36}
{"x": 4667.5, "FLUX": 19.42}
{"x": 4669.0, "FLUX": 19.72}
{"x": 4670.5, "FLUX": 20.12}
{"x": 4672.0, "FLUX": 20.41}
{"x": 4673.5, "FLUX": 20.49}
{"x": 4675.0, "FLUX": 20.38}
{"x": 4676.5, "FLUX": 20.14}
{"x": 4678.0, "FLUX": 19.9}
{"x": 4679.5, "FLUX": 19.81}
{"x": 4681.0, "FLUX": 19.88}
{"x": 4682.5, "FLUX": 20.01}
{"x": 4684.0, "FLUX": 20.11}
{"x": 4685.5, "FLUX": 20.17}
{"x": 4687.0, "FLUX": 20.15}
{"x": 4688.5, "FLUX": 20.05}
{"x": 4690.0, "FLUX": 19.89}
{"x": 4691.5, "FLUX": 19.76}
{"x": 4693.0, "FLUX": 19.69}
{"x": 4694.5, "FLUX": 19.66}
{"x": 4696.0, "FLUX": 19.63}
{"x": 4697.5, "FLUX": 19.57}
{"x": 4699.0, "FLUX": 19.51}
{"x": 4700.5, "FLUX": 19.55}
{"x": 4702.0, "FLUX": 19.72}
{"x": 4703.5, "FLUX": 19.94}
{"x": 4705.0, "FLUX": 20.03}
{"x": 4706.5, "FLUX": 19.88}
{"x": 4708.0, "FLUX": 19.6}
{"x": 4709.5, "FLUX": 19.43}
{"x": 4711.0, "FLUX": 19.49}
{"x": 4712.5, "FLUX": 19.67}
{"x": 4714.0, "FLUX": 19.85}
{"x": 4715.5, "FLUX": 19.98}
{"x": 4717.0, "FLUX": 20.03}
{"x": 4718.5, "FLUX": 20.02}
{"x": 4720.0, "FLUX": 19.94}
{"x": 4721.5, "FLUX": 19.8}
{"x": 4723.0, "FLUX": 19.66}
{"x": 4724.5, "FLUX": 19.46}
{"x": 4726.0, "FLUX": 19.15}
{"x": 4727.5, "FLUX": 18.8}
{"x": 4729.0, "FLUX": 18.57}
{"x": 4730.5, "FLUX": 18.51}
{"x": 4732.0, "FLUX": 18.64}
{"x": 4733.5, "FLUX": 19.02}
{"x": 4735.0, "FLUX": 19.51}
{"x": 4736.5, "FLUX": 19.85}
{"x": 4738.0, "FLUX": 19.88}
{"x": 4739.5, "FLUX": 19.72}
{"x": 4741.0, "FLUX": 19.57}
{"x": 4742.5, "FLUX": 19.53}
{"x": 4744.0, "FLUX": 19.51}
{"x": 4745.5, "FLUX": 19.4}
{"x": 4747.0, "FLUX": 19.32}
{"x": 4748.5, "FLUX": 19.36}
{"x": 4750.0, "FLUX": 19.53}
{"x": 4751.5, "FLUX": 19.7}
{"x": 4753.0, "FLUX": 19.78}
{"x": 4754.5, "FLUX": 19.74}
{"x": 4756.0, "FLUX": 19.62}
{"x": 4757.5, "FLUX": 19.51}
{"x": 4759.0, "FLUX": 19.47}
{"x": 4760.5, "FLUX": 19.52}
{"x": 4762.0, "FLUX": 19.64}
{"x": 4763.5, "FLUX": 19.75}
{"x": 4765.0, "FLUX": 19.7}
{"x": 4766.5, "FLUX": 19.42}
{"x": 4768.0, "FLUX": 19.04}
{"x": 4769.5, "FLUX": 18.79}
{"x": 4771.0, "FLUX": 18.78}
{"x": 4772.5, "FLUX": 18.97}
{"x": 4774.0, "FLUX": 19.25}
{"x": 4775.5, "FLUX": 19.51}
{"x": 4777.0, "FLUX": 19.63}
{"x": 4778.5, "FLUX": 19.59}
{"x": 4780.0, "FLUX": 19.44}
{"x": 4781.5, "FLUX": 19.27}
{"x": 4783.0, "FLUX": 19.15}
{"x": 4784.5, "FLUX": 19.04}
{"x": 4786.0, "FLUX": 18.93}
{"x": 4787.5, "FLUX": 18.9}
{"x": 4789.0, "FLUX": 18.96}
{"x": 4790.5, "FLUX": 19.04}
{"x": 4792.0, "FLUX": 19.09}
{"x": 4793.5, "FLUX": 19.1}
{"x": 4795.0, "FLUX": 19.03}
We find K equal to -0.15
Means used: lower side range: 19.9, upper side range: 19.4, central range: 19.7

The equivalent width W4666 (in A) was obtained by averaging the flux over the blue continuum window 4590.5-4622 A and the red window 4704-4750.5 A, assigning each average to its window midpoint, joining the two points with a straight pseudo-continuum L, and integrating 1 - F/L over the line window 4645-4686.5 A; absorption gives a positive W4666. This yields -0.5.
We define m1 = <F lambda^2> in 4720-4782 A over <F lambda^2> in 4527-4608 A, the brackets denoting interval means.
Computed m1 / 1.06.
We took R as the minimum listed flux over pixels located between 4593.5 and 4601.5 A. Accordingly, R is 19.65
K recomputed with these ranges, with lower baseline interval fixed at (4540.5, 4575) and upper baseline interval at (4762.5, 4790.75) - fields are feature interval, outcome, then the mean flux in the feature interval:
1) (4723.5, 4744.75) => 0.1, 19.3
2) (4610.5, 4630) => 0.2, 19.6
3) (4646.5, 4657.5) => 0.1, 19.5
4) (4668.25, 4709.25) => -0.7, 19.9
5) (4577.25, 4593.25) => 0.3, 19.6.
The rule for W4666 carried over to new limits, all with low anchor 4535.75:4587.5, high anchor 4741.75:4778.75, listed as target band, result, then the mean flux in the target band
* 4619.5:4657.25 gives 0.06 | 19.7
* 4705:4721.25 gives -0.19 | 19.8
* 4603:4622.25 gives 0.38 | 19.4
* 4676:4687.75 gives -0.22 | 20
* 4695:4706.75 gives -0.07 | 19.7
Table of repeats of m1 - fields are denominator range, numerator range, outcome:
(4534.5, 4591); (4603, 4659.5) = 1.01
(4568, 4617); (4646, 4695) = 1.04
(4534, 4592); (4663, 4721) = 1.05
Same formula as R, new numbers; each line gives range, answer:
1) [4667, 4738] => 18.51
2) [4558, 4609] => 19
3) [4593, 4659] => 18.95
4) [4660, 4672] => 19.36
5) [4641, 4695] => 19.3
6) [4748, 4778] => 18.78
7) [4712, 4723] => 19.66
